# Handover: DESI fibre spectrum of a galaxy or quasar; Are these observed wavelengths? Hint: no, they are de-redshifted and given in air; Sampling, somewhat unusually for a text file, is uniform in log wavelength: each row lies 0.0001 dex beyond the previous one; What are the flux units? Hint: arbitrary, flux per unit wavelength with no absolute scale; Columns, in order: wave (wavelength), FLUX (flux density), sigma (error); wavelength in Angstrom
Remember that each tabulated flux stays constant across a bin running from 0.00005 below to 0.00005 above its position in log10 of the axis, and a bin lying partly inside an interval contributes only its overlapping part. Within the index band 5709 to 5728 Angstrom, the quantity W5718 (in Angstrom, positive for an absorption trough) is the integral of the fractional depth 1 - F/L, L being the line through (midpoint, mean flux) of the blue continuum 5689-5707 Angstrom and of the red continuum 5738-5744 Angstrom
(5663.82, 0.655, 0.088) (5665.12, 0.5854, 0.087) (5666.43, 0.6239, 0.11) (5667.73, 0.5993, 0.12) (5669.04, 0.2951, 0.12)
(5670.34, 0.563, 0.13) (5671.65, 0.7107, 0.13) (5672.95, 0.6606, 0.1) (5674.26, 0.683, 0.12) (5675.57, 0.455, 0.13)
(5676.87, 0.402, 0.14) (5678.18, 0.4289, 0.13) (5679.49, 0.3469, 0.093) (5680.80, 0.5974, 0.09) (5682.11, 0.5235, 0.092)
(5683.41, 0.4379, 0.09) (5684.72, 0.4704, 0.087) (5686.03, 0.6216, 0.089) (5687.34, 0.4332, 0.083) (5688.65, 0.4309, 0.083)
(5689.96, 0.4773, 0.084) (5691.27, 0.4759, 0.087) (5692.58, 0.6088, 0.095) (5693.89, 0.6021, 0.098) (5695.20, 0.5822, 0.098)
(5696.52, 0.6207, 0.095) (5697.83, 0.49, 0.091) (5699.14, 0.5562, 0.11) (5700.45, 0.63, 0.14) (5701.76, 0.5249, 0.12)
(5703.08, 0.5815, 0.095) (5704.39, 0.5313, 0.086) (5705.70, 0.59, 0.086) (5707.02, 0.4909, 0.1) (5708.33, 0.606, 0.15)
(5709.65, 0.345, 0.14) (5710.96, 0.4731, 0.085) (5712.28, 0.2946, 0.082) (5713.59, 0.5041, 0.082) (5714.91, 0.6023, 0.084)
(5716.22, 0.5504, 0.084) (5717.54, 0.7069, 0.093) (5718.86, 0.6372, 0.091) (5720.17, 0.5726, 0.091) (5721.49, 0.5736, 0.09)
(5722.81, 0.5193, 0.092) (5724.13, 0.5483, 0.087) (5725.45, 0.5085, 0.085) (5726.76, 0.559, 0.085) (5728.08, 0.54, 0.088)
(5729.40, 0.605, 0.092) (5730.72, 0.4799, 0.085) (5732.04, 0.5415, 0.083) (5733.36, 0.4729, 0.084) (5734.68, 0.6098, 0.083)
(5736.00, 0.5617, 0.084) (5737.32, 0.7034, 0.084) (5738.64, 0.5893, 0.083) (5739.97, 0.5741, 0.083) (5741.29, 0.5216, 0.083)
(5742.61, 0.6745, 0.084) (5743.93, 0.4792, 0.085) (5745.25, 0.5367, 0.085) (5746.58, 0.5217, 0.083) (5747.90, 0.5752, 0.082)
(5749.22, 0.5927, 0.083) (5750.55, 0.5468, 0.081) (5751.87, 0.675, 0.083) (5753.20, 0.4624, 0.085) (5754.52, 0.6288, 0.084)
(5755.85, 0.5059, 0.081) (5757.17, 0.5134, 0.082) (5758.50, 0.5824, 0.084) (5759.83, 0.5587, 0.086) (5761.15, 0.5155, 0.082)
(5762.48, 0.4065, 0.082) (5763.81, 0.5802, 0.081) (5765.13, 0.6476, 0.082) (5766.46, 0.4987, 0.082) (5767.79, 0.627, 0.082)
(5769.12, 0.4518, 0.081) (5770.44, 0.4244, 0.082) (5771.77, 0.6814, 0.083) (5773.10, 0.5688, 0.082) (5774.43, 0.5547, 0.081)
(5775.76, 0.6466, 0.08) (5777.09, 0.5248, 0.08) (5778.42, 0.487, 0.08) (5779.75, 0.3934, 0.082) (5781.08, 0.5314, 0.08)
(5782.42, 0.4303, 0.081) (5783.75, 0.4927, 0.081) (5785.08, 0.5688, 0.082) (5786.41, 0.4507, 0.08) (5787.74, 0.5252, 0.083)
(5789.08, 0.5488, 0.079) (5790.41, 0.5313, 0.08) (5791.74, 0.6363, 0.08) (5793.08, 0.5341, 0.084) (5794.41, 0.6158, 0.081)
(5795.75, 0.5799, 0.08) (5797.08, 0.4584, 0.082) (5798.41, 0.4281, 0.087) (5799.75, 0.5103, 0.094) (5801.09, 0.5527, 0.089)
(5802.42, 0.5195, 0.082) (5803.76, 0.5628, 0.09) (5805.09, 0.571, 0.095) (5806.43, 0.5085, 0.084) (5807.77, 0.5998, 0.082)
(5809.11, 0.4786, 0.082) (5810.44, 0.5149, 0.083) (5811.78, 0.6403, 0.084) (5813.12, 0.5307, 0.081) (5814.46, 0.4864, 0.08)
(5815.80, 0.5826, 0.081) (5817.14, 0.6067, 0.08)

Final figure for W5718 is 1.2 Angstrom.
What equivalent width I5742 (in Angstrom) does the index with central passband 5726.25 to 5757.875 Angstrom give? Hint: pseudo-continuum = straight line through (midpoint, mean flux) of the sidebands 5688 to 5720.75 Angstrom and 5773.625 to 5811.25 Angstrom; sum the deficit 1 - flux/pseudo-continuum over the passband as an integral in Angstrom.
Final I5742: -1.6 Angstrom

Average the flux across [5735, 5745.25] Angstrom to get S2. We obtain 0.584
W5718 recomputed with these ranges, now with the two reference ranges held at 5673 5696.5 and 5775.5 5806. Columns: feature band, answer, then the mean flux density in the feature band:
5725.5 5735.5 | -0.49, 0.542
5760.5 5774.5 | -0.52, 0.541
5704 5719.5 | -0.38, 0.527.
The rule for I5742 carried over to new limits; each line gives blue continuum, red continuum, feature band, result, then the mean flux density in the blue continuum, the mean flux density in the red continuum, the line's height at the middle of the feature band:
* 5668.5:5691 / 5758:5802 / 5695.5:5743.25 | -3.6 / 0.503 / 0.531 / 0.514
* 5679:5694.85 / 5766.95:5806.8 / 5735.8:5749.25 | -1.4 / 0.505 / 0.531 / 0.519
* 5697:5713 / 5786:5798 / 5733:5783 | -1.9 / 0.511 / 0.542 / 0.53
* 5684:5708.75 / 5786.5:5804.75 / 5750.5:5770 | -0.2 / 0.542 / 0.537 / 0.539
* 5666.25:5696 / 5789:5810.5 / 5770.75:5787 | 0.3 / 0.522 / 0.539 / 0.536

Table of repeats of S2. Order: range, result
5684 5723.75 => 0.537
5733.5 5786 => 0.549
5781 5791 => 0.508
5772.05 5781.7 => 0.536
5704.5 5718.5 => 0.519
